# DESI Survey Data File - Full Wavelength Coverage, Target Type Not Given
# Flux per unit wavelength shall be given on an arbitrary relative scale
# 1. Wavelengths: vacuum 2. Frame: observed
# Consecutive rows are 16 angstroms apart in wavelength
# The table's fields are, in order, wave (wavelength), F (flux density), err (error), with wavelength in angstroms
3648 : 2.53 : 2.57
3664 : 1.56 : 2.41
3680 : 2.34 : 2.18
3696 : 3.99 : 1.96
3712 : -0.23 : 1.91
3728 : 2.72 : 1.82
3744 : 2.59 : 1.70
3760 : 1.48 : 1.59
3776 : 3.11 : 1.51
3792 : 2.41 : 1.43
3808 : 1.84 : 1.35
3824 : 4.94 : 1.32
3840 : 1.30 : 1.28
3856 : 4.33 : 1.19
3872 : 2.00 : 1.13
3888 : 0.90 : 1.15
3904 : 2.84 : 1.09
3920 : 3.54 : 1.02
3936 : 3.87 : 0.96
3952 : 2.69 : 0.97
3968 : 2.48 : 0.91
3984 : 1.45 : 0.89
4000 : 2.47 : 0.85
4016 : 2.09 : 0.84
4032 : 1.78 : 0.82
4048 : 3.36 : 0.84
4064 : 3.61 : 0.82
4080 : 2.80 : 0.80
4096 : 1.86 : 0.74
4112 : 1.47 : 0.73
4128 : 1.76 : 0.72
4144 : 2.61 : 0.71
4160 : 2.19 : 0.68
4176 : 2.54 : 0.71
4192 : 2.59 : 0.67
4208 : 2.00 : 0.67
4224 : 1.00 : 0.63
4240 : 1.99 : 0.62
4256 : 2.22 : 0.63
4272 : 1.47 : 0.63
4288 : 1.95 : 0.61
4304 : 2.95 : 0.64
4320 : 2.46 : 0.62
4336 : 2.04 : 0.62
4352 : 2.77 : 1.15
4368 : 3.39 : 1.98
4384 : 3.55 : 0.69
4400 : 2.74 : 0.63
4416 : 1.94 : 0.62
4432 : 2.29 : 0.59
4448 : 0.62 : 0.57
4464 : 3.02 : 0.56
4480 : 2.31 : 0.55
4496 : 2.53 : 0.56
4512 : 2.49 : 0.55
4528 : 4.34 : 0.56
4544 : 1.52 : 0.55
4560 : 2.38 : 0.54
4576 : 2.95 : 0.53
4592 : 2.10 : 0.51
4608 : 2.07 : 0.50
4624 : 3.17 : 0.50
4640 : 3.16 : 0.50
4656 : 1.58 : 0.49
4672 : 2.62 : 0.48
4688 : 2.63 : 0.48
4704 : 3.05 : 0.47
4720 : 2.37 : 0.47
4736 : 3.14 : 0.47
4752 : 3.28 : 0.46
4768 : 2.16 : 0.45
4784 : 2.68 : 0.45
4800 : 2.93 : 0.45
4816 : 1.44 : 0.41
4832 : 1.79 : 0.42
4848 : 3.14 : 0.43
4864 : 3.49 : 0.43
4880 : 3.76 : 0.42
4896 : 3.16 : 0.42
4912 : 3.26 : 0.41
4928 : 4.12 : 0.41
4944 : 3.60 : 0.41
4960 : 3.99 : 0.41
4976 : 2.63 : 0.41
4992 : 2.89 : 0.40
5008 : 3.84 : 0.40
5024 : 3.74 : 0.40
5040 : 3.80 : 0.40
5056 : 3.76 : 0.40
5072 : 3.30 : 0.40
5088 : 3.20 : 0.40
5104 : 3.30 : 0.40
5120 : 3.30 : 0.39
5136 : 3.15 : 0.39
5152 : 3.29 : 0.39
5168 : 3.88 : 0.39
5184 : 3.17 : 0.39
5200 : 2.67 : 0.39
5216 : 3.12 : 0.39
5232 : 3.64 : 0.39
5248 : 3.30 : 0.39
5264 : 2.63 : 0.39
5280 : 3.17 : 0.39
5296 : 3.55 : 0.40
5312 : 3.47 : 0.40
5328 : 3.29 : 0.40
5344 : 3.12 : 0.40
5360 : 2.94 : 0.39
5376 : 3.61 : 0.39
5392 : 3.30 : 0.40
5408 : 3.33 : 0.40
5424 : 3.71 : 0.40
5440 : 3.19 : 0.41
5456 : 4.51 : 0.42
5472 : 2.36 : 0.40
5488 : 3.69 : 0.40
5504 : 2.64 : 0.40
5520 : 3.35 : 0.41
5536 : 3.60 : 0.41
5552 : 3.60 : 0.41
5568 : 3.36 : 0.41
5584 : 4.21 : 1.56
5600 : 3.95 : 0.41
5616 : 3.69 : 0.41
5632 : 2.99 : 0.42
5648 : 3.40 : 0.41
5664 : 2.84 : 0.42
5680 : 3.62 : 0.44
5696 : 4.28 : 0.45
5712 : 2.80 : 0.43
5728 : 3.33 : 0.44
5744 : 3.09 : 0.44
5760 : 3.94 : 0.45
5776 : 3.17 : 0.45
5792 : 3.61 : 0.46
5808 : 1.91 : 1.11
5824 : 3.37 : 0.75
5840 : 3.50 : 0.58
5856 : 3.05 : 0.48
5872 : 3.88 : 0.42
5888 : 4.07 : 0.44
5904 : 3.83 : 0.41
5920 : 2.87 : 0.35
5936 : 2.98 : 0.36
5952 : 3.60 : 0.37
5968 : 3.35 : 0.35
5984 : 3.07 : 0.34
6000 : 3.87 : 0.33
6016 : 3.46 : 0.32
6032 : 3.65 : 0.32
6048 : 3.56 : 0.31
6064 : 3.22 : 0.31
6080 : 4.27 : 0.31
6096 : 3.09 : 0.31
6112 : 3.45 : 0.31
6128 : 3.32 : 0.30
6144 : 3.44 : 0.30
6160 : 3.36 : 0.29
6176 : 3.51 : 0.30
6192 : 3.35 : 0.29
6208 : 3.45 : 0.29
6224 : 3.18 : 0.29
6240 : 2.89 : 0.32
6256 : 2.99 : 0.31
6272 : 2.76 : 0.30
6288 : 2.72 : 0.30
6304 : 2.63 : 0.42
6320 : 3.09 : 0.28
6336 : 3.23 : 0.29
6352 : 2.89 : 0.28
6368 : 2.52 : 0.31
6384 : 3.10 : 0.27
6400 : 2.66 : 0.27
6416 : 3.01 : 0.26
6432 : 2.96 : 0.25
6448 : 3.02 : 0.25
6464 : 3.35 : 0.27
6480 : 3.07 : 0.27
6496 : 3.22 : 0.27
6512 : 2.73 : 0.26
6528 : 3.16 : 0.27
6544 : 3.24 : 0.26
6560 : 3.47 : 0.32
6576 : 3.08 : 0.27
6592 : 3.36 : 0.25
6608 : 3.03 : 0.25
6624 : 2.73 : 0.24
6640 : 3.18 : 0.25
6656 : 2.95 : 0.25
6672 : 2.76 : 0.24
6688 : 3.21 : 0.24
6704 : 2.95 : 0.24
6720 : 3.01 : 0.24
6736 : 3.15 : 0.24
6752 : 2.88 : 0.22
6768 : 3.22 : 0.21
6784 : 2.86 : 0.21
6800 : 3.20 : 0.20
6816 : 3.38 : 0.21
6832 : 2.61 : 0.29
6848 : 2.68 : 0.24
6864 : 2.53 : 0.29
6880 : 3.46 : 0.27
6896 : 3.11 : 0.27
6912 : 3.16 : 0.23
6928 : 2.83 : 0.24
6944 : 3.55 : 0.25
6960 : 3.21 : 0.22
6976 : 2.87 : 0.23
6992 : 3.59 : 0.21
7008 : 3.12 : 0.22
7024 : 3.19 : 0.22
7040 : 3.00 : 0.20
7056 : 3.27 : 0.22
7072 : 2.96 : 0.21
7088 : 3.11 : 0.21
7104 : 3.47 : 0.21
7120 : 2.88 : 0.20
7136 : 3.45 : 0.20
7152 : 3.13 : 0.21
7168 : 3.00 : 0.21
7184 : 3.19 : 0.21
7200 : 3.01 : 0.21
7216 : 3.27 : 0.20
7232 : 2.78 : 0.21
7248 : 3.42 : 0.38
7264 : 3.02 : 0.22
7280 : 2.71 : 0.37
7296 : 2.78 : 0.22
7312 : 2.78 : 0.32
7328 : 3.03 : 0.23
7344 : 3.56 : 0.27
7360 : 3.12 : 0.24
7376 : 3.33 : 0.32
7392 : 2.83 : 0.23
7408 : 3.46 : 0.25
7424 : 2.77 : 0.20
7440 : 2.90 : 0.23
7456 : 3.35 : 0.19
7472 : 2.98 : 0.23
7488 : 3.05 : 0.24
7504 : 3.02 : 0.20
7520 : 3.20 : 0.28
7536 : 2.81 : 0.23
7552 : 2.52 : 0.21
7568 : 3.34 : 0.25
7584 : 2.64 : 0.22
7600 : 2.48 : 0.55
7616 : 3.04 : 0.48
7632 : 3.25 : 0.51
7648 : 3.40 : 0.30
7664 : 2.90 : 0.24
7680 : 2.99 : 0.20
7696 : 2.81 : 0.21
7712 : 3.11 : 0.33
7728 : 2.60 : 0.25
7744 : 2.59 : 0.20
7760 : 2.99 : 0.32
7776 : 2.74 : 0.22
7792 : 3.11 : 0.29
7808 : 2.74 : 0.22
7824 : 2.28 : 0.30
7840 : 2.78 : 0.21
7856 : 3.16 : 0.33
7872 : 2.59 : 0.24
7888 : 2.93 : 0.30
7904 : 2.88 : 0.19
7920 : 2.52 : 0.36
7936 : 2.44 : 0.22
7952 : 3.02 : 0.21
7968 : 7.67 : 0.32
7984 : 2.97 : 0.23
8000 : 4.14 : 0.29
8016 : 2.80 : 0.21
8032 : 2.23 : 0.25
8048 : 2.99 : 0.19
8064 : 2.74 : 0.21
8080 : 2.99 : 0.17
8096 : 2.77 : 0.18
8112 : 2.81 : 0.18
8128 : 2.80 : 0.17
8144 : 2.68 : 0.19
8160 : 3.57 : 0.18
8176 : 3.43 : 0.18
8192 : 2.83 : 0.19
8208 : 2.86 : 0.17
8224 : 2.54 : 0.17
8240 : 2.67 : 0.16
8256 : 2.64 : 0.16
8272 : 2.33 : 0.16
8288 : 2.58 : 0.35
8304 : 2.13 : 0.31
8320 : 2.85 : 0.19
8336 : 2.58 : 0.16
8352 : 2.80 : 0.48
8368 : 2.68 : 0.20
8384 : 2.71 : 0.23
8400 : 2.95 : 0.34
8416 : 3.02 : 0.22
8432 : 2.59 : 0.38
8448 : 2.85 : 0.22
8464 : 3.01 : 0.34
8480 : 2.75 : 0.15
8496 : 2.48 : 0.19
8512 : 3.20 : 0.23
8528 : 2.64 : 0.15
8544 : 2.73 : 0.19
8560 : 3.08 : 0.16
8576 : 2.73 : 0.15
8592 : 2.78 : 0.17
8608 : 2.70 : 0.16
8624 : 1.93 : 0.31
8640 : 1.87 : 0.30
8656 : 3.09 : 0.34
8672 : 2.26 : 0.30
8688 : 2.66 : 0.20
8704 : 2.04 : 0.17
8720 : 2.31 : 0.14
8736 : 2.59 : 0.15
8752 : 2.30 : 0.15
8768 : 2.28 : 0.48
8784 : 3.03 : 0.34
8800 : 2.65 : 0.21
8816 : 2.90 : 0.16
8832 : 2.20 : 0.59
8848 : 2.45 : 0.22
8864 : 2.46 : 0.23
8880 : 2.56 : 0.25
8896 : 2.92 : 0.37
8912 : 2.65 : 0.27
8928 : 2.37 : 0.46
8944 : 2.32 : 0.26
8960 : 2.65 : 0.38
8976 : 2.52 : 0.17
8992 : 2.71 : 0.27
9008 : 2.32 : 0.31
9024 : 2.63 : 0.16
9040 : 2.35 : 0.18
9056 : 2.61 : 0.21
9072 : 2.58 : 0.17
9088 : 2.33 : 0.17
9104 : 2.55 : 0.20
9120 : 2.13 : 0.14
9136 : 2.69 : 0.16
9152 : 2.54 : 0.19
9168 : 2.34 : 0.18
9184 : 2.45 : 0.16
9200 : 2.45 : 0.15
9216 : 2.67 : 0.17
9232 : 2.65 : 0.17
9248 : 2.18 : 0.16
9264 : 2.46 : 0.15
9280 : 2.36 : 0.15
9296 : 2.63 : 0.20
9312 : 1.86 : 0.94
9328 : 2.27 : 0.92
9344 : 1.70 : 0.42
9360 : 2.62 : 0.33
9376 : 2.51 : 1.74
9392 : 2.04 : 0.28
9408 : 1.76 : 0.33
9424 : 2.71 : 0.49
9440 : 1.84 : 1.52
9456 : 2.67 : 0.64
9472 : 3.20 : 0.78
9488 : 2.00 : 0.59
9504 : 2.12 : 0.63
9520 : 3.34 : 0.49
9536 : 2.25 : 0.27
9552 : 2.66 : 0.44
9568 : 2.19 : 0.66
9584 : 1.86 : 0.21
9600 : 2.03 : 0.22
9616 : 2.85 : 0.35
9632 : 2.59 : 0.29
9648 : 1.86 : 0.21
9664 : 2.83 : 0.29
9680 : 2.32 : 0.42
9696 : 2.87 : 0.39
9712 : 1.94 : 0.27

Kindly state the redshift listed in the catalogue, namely 0.21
